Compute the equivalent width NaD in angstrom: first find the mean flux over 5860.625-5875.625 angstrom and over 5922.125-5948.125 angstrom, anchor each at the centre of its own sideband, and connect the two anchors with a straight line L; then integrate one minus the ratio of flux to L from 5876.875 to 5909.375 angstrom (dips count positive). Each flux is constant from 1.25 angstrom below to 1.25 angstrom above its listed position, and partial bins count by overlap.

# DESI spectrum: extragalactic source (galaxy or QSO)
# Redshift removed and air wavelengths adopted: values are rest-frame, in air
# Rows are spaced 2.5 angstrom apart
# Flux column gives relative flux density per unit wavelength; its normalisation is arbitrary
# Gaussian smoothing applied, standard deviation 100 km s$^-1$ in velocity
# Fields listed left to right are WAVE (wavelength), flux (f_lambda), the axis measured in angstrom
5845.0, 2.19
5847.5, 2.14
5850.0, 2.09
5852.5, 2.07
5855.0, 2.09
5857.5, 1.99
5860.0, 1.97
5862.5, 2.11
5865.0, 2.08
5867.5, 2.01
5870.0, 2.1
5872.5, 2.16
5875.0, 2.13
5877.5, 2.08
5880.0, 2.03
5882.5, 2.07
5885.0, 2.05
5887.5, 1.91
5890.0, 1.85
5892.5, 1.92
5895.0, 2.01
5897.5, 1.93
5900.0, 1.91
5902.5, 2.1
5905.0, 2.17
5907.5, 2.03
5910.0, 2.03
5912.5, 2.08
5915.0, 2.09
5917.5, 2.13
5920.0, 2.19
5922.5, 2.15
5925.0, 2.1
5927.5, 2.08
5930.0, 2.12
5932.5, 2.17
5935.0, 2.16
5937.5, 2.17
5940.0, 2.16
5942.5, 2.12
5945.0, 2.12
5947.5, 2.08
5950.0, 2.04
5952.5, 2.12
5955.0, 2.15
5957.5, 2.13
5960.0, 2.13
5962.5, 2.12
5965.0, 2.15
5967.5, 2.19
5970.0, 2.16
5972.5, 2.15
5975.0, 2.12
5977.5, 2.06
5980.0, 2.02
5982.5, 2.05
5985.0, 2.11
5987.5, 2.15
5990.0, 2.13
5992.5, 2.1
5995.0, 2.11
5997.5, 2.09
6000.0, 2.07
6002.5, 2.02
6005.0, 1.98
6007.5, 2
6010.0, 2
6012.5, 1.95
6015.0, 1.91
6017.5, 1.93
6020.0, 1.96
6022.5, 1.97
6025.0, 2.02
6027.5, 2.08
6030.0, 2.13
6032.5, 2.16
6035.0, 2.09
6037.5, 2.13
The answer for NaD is 1.6 angstrom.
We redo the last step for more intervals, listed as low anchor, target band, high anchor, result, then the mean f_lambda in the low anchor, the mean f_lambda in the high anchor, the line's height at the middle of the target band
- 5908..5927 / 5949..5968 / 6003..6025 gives -0.7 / 2.11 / 1.97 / 2.05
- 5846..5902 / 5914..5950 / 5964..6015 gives -1.3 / 2.03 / 2.08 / 2.05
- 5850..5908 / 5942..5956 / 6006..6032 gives -0.6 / 2.03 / 2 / 2.02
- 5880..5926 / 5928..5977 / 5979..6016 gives -2.1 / 2.04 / 2.05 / 2.04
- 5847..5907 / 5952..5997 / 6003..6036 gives -2.2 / 2.04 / 2.01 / 2.02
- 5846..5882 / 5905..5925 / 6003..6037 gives -0.5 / 2.08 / 2.02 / 2.06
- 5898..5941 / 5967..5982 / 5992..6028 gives -0.5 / 2.1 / 2.01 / 2.05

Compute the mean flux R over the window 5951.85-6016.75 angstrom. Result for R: 2.08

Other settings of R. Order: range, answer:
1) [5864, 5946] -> 2.07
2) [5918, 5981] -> 2.13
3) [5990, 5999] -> 2.1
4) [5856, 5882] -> 2.07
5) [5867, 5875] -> 2.1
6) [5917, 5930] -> 2.13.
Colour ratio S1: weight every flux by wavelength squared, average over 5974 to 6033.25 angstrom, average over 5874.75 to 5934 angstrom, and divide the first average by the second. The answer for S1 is 1.03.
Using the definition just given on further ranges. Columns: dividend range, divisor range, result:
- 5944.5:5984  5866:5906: 1.07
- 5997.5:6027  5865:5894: 1.02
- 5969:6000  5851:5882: 1.06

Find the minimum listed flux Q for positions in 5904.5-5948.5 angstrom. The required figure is 2.03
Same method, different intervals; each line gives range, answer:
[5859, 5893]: 1.85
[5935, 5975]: 2.04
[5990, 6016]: 1.91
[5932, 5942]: 2.16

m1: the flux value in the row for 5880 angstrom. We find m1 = 2.03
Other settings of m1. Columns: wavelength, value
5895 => 2.01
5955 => 2.15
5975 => 2.12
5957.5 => 2.13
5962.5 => 2.12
